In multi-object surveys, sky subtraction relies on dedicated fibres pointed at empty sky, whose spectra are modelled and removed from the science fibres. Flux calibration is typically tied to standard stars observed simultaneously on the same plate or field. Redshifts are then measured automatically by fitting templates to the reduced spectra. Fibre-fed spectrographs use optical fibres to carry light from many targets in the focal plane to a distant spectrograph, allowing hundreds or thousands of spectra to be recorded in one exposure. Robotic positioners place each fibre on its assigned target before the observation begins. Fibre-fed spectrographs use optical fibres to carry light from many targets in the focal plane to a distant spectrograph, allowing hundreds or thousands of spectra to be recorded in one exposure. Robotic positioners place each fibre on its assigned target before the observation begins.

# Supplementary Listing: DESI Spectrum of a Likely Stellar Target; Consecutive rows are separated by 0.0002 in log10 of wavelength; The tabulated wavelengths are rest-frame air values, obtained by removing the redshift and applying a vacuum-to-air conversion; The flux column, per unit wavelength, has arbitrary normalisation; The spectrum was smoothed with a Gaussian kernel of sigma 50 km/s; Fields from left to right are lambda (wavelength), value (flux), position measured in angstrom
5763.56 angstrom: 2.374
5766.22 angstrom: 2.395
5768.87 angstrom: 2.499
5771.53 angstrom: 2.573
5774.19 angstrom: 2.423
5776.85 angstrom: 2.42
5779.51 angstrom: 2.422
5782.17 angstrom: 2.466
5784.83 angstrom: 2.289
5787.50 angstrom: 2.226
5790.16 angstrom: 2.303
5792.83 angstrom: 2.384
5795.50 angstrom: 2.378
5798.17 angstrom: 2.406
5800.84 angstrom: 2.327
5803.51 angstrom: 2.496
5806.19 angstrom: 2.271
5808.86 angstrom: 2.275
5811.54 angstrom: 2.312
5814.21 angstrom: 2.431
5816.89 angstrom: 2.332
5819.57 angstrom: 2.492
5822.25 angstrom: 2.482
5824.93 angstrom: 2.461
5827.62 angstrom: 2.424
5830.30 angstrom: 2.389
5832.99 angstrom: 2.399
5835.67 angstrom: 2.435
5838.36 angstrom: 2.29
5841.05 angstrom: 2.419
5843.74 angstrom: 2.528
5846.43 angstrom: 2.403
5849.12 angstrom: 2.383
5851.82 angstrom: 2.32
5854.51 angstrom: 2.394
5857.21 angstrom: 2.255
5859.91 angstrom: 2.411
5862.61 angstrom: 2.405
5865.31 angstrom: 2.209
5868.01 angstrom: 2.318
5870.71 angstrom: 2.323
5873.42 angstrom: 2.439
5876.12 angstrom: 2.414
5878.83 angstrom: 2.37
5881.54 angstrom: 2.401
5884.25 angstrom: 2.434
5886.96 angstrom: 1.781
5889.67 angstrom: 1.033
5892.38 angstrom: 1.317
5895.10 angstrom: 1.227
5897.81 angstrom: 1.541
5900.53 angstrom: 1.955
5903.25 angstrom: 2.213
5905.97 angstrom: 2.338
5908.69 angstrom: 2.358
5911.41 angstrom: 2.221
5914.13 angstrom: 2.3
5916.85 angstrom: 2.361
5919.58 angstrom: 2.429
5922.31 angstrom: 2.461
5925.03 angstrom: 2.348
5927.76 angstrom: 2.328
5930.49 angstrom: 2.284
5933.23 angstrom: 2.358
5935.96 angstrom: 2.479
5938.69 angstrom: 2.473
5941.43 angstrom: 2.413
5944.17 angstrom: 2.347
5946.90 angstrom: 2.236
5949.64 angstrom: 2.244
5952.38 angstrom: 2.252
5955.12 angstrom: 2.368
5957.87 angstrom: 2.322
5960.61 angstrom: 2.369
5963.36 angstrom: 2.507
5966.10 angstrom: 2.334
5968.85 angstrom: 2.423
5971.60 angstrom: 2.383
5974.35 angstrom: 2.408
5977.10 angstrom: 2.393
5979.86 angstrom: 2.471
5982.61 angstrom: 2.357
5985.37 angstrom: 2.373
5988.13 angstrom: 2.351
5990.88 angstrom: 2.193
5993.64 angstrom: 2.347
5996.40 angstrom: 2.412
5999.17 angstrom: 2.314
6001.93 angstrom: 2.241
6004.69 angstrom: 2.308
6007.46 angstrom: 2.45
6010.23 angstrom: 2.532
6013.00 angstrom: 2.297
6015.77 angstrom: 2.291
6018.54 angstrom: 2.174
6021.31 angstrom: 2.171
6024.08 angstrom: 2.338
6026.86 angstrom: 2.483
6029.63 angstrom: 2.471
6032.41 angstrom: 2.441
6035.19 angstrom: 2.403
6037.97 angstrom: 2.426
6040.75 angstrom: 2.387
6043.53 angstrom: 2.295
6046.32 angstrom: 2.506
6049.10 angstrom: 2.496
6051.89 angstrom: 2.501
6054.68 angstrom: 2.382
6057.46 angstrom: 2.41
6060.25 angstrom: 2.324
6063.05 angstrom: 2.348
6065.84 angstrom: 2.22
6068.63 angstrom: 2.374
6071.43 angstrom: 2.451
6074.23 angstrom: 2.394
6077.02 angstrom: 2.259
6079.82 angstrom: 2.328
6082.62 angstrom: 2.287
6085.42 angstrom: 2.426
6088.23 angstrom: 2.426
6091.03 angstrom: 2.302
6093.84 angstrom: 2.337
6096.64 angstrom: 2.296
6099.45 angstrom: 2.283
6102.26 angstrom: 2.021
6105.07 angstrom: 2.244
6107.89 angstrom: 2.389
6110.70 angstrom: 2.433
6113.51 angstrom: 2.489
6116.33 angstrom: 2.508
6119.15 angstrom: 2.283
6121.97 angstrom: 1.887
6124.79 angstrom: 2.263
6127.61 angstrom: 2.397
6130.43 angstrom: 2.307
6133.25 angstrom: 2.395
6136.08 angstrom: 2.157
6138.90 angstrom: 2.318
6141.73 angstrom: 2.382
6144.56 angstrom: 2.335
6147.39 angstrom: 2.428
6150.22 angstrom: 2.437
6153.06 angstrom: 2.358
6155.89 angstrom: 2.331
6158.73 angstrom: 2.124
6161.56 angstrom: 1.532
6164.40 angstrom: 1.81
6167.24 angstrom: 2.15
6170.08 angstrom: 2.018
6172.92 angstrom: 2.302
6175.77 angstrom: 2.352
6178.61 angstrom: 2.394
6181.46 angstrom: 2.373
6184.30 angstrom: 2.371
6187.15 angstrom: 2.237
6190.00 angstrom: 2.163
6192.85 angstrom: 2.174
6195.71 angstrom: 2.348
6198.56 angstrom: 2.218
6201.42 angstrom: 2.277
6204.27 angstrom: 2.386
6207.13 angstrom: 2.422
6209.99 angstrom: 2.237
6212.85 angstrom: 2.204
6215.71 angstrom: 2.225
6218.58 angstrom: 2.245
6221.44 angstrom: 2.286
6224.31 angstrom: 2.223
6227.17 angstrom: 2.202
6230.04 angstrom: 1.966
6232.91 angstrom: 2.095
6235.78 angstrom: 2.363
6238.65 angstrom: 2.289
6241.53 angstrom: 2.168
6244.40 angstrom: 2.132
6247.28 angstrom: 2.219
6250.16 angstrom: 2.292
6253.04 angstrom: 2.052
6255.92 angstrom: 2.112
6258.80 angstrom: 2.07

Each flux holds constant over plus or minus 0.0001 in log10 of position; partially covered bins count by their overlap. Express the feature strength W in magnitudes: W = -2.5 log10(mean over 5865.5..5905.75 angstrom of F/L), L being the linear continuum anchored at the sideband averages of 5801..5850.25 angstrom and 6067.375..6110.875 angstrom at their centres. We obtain 0.19 mag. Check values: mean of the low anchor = 2.4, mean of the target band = 2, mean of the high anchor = 2.32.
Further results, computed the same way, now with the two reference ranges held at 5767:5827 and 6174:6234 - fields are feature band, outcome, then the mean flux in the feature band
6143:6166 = 0.05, 2.17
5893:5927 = 0.11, 2.13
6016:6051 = -0.03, 2.38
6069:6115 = -0.02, 2.34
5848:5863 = 0.01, 2.36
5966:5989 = -0.03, 2.39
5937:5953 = 0.00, 2.33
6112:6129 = -0.01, 2.3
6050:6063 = -0.04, 2.4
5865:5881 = 0.01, 2.36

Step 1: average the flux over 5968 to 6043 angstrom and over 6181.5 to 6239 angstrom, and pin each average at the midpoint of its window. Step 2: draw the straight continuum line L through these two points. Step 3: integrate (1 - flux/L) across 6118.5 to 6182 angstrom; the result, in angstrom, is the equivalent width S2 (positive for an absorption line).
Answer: 1.5 angstrom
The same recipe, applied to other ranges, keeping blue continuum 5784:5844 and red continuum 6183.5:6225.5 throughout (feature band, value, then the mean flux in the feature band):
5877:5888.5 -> 0.6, 2.23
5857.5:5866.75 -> 0.1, 2.33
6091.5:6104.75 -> 0.3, 2.24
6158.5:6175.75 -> 2.0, 2.01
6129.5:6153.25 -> -0.6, 2.35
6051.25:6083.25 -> -0.7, 2.36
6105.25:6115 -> -0.5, 2.41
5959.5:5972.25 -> -0.4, 2.41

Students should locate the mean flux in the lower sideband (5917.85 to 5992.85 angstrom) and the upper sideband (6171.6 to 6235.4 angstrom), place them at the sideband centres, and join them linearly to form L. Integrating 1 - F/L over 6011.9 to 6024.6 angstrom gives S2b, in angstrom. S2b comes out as 0.5 angstrom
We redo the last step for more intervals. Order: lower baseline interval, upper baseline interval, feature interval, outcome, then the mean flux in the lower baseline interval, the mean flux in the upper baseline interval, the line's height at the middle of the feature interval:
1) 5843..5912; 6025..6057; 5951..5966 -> -0.46 angstrom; 2.15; 2.43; 2.29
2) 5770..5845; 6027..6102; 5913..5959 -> 0.58 angstrom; 2.39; 2.37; 2.38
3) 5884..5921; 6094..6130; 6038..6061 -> -2.36 angstrom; 1.95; 2.29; 2.19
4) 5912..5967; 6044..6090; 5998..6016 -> 0.14 angstrom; 2.36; 2.38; 2.37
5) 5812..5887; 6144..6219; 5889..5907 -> 5.23 angstrom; 2.38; 2.24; 2.36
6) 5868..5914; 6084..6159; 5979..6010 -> -2.68 angstrom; 2.04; 2.32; 2.16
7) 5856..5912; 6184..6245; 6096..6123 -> -1.21 angstrom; 2.09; 2.24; 2.19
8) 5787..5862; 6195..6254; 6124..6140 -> -0.30 angstrom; 2.38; 2.23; 2.27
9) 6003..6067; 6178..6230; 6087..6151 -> 0.14 angstrom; 2.38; 2.27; 2.32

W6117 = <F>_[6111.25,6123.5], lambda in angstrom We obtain 2.3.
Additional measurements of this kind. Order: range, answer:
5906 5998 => 2.36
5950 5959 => 2.3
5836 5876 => 2.37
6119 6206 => 2.24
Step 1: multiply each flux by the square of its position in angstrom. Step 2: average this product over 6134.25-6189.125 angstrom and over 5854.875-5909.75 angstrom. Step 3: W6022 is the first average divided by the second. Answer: 1.17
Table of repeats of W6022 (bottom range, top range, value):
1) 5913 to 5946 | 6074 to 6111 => 1.02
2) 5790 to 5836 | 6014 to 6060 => 1.08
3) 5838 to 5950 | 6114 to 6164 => 1.10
